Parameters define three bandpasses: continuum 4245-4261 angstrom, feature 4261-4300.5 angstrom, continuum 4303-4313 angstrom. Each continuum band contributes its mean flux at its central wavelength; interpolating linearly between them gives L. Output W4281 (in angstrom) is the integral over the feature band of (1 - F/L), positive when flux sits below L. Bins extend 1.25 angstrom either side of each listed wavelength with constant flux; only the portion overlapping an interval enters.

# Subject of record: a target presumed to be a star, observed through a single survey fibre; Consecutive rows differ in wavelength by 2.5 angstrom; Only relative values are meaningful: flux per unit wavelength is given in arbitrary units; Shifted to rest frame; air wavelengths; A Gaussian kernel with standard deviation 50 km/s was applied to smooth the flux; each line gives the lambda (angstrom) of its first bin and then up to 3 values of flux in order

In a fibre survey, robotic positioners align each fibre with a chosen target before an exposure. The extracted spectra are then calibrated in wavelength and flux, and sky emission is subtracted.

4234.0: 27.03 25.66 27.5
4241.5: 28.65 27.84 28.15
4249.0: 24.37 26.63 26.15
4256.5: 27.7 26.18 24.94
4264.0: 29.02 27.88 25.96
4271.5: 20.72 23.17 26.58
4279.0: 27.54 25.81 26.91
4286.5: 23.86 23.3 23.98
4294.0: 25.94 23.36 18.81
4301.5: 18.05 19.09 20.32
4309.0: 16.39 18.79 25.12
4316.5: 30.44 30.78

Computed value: -3.91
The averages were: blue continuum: 26.5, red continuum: 18.8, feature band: 24.8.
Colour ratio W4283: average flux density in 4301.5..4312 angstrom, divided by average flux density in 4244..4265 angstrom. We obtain 0.7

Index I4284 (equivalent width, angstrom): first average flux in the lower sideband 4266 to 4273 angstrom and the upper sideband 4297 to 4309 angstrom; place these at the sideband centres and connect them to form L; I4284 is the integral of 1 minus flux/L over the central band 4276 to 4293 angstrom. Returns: -2.6 angstrom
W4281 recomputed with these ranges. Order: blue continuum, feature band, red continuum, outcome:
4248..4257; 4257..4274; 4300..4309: -0.95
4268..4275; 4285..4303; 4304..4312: -1.86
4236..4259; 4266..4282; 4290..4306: -0.77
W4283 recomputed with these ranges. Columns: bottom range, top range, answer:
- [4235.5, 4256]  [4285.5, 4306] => 0.82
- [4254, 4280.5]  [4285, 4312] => 0.82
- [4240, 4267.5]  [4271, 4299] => 0.91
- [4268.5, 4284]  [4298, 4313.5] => 0.75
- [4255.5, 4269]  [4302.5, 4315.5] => 0.74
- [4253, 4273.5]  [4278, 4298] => 0.96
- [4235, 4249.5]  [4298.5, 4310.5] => 0.68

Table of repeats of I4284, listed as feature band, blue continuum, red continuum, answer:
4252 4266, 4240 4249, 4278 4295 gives -0.01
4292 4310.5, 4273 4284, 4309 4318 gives 3.14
